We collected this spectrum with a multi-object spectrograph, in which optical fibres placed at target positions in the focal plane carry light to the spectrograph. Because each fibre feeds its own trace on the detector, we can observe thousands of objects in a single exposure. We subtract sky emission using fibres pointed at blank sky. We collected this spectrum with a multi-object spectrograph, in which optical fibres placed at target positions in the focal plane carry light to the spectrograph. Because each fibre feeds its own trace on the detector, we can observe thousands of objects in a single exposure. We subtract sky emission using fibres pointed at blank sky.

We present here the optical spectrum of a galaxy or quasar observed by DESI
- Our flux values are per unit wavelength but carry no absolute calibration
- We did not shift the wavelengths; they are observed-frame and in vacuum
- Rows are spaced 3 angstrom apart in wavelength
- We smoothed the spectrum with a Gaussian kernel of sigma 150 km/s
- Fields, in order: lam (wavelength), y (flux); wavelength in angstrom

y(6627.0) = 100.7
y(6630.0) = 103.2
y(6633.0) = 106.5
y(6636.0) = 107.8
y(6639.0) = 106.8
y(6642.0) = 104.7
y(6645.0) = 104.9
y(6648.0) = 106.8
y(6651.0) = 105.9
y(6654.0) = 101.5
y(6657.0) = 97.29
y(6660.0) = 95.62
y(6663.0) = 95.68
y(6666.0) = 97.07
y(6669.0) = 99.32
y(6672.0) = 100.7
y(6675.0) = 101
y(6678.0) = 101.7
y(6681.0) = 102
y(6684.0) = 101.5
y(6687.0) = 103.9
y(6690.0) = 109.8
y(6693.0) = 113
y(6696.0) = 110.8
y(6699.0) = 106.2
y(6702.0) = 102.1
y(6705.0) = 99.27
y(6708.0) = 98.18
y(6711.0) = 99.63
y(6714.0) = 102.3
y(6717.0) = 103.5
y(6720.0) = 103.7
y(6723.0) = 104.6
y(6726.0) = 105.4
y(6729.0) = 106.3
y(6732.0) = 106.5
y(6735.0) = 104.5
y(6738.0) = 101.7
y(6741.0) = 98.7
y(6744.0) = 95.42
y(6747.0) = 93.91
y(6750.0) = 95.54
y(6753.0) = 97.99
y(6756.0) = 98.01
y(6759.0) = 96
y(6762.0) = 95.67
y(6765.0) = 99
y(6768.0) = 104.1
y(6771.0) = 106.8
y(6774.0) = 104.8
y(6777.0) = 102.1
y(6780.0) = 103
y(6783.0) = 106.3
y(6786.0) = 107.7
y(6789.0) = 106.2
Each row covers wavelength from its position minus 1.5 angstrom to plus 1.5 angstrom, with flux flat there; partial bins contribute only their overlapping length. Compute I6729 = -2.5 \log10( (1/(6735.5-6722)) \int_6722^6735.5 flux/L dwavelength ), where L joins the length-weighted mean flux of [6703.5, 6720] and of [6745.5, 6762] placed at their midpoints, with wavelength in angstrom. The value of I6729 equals -0.07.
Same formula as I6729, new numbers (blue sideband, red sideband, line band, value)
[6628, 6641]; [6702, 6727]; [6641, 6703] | 0.01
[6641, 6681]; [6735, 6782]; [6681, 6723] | -0.04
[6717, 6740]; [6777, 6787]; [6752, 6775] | 0.05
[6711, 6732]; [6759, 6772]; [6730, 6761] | 0.04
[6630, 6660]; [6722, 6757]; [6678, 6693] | -0.02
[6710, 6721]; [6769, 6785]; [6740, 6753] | 0.08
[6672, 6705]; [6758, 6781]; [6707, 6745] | 0.01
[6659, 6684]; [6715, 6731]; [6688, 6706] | -0.05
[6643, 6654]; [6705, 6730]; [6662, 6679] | 0.05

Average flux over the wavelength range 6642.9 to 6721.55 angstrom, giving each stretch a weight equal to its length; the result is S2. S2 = 102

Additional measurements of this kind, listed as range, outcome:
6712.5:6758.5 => 101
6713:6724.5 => 104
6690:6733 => 105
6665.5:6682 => 100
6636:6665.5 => 102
